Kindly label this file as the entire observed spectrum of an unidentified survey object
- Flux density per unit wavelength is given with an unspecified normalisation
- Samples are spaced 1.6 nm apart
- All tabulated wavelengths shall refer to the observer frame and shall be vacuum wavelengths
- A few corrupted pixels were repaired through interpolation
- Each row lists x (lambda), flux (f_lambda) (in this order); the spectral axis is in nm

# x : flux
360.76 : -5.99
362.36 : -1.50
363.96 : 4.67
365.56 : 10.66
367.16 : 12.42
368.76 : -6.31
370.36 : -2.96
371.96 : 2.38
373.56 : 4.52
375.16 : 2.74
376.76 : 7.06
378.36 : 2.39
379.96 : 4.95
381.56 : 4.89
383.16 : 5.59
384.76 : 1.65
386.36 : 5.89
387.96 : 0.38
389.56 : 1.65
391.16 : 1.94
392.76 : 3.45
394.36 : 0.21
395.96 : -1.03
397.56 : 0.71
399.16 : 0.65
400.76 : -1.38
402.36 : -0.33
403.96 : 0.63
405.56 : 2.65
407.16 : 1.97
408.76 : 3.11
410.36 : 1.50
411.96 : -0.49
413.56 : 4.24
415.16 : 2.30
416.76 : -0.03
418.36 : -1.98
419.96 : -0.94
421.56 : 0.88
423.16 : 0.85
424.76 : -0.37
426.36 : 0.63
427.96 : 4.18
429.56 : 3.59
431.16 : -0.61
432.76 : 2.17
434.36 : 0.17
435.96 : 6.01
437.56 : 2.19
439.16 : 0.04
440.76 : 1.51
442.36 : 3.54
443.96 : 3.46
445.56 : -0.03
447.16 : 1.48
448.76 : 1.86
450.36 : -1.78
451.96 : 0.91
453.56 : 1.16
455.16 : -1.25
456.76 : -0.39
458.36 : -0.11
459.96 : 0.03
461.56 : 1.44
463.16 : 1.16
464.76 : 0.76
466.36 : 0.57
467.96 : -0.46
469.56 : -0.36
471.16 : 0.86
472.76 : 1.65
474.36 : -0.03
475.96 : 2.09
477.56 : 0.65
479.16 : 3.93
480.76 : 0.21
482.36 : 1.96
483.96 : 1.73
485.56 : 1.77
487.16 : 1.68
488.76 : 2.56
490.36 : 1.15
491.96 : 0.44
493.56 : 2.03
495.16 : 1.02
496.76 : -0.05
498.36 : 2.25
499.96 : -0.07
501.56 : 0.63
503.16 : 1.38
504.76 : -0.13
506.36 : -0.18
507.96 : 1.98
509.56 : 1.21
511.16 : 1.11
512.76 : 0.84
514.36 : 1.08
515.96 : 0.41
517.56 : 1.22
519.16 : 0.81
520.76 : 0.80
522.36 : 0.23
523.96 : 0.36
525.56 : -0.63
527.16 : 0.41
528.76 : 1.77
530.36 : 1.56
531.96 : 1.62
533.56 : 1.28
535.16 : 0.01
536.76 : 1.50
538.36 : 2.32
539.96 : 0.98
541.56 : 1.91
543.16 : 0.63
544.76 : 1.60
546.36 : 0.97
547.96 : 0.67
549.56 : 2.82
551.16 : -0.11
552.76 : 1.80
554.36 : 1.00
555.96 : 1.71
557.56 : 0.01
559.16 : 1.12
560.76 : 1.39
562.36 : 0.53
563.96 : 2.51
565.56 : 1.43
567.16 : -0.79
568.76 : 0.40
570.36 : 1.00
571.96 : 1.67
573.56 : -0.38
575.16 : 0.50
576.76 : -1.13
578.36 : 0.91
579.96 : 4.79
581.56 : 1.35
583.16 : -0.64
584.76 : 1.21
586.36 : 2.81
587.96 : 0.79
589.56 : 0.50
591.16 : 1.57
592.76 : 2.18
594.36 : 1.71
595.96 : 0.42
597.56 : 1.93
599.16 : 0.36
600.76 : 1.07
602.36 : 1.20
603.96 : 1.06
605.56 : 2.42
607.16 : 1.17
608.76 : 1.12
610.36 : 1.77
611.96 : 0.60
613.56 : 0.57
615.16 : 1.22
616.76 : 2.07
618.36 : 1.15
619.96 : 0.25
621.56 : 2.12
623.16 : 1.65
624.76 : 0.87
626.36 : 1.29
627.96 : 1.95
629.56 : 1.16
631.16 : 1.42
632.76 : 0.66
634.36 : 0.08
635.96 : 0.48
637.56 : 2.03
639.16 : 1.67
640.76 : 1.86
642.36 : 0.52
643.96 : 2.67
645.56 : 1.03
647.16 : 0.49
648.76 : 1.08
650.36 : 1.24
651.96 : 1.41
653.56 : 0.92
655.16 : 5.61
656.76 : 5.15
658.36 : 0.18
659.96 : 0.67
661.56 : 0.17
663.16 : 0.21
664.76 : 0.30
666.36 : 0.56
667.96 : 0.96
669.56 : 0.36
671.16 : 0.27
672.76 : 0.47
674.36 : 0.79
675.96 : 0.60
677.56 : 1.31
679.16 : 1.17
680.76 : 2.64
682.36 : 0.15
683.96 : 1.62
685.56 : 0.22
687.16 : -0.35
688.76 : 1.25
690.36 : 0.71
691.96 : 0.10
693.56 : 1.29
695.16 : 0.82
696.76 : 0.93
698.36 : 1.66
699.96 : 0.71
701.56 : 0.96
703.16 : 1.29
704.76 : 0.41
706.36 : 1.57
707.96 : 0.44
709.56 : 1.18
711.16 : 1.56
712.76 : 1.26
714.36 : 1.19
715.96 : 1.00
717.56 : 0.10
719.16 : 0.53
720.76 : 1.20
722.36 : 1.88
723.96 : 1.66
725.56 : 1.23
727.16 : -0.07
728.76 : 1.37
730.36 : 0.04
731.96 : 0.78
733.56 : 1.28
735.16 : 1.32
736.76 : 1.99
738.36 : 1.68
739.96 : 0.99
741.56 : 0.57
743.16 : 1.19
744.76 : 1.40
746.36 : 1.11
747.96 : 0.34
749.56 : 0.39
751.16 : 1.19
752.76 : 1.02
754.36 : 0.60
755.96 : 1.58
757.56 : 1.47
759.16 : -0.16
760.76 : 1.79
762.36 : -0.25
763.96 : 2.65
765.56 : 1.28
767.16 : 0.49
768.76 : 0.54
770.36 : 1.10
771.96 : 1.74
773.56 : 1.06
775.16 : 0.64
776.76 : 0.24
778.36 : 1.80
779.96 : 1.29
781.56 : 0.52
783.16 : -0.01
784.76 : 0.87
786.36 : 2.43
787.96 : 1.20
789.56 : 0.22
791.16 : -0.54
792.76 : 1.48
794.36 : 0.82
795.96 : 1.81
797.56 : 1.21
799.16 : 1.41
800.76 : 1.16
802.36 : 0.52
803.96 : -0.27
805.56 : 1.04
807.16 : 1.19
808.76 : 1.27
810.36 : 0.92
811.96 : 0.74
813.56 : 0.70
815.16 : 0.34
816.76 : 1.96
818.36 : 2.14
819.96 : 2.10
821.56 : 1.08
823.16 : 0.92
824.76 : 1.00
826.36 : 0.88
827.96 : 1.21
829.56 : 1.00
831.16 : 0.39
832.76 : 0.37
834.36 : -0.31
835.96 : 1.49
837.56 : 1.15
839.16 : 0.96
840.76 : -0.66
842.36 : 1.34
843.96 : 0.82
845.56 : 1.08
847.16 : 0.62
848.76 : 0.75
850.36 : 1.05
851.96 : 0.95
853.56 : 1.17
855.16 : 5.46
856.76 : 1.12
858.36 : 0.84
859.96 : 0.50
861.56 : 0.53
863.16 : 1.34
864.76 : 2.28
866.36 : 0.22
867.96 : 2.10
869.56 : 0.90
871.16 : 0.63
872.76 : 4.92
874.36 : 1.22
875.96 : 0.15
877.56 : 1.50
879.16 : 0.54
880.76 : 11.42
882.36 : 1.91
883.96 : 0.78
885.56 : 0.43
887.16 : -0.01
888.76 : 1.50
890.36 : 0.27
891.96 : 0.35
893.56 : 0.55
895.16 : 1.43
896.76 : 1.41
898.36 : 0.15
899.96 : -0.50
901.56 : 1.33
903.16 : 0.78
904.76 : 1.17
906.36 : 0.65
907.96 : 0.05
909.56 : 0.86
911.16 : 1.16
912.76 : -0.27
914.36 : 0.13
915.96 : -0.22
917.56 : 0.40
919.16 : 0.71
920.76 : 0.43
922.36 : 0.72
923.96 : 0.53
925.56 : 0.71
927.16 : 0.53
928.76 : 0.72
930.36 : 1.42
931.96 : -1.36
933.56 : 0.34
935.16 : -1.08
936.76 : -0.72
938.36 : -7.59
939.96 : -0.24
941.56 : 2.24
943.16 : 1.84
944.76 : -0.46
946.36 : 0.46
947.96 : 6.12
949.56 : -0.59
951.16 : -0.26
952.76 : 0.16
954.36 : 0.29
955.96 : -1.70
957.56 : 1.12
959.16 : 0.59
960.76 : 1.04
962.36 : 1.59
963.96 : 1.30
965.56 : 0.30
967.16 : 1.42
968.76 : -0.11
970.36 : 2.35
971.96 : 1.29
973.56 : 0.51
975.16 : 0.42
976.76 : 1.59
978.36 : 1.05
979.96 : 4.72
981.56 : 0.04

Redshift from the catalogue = 0.759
